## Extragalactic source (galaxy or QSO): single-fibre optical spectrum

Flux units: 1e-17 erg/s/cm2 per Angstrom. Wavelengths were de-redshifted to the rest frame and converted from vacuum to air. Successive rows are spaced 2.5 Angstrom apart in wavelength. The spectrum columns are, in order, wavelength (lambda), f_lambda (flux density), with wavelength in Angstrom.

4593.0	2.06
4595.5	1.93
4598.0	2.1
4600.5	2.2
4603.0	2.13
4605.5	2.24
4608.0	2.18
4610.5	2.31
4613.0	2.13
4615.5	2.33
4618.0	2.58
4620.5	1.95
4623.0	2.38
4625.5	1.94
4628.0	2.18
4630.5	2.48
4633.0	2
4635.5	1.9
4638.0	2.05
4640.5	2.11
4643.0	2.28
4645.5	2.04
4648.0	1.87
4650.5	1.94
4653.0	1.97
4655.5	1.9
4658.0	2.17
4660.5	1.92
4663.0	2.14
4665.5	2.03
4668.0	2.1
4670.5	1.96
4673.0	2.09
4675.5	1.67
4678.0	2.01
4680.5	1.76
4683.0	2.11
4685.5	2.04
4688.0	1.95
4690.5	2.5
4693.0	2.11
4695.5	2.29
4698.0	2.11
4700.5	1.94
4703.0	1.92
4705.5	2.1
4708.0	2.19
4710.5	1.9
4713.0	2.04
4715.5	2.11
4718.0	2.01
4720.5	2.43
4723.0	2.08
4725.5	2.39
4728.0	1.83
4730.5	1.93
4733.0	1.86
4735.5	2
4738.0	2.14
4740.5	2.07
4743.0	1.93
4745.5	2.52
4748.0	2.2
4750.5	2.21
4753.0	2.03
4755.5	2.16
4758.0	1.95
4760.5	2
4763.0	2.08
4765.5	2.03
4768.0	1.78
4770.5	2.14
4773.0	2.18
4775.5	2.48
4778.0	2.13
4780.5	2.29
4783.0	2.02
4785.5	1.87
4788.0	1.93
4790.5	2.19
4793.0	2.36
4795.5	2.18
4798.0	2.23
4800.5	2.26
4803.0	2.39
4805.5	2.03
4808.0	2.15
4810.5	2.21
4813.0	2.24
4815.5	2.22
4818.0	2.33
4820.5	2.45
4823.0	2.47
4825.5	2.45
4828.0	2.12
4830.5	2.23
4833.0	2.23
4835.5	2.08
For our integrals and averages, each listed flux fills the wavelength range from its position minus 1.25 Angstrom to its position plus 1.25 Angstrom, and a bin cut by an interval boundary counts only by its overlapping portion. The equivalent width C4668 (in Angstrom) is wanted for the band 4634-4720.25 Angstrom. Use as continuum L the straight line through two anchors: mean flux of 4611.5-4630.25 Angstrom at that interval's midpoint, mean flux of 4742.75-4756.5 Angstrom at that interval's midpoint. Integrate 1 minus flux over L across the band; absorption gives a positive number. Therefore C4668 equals 6.7 Angstrom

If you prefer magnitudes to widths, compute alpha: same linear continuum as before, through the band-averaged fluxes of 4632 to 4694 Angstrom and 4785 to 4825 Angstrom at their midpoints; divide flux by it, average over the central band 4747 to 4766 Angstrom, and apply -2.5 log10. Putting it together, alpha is 0.04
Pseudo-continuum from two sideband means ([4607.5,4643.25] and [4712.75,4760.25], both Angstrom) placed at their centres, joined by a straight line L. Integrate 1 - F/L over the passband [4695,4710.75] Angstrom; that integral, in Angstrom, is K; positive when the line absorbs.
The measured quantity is 0.4 Angstrom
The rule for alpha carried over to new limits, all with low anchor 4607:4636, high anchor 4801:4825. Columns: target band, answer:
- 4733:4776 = 0.080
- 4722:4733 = 0.108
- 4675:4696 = 0.090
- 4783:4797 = 0.085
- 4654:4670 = 0.093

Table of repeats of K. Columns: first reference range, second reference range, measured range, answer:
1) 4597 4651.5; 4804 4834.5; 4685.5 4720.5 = 1.52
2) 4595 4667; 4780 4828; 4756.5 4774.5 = 1.37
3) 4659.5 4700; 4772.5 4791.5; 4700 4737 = 0.52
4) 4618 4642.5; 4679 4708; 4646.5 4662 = 1.10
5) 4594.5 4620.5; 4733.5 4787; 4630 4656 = 1.65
